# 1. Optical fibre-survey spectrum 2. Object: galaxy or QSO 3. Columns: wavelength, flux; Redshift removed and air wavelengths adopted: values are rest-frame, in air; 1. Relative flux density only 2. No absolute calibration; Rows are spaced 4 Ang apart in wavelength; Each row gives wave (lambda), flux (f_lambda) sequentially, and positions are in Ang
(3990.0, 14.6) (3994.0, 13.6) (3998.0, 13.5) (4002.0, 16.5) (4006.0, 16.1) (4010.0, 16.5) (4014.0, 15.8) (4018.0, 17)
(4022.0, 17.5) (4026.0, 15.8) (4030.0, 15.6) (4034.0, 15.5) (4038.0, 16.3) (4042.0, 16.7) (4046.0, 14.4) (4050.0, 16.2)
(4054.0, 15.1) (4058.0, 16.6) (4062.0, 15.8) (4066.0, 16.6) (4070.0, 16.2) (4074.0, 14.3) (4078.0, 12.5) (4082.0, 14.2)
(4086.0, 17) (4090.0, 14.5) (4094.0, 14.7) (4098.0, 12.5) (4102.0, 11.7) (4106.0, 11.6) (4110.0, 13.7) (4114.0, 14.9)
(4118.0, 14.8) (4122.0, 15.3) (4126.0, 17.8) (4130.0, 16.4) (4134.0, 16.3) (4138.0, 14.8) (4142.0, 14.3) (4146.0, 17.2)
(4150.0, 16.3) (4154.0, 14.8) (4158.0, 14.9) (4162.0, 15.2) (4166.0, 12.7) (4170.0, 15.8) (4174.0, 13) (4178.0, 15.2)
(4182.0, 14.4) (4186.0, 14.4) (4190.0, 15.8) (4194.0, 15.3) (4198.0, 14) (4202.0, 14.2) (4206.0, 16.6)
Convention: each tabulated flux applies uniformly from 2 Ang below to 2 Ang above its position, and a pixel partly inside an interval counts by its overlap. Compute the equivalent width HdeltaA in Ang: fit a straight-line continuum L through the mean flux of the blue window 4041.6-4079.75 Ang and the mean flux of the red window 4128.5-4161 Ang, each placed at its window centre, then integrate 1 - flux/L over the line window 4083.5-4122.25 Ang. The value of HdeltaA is 3.7 Ang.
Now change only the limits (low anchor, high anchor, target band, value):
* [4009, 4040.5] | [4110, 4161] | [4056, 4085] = 1.3 Ang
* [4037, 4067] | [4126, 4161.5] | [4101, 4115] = 2.5 Ang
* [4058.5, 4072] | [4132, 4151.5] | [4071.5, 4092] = 2.0 Ang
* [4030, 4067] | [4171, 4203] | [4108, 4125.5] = 0.3 Ang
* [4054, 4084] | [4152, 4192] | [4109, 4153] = -2.4 Ang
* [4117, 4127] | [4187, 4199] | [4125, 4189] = 1.3 Ang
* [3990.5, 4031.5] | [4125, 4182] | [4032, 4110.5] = 3.6 Ang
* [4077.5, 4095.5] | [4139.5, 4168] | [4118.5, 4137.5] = -1.6 Ang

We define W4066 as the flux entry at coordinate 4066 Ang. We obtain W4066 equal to 16.6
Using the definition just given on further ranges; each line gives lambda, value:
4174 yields 13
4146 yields 17.2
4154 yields 14.8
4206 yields 16.6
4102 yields 11.7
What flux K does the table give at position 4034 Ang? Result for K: 15.5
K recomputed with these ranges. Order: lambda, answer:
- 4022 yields 17.5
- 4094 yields 14.7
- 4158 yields 14.9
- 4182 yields 14.4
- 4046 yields 14.4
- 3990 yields 14.6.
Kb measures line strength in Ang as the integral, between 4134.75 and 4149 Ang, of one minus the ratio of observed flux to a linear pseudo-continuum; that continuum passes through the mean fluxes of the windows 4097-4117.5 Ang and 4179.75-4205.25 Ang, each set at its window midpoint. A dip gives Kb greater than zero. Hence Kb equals -1.9 Ang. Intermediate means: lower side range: 13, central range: 15.6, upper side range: 14.8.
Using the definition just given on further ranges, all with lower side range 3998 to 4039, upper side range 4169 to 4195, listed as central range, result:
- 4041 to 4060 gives 0.1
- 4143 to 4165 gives -0.7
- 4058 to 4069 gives -0.4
